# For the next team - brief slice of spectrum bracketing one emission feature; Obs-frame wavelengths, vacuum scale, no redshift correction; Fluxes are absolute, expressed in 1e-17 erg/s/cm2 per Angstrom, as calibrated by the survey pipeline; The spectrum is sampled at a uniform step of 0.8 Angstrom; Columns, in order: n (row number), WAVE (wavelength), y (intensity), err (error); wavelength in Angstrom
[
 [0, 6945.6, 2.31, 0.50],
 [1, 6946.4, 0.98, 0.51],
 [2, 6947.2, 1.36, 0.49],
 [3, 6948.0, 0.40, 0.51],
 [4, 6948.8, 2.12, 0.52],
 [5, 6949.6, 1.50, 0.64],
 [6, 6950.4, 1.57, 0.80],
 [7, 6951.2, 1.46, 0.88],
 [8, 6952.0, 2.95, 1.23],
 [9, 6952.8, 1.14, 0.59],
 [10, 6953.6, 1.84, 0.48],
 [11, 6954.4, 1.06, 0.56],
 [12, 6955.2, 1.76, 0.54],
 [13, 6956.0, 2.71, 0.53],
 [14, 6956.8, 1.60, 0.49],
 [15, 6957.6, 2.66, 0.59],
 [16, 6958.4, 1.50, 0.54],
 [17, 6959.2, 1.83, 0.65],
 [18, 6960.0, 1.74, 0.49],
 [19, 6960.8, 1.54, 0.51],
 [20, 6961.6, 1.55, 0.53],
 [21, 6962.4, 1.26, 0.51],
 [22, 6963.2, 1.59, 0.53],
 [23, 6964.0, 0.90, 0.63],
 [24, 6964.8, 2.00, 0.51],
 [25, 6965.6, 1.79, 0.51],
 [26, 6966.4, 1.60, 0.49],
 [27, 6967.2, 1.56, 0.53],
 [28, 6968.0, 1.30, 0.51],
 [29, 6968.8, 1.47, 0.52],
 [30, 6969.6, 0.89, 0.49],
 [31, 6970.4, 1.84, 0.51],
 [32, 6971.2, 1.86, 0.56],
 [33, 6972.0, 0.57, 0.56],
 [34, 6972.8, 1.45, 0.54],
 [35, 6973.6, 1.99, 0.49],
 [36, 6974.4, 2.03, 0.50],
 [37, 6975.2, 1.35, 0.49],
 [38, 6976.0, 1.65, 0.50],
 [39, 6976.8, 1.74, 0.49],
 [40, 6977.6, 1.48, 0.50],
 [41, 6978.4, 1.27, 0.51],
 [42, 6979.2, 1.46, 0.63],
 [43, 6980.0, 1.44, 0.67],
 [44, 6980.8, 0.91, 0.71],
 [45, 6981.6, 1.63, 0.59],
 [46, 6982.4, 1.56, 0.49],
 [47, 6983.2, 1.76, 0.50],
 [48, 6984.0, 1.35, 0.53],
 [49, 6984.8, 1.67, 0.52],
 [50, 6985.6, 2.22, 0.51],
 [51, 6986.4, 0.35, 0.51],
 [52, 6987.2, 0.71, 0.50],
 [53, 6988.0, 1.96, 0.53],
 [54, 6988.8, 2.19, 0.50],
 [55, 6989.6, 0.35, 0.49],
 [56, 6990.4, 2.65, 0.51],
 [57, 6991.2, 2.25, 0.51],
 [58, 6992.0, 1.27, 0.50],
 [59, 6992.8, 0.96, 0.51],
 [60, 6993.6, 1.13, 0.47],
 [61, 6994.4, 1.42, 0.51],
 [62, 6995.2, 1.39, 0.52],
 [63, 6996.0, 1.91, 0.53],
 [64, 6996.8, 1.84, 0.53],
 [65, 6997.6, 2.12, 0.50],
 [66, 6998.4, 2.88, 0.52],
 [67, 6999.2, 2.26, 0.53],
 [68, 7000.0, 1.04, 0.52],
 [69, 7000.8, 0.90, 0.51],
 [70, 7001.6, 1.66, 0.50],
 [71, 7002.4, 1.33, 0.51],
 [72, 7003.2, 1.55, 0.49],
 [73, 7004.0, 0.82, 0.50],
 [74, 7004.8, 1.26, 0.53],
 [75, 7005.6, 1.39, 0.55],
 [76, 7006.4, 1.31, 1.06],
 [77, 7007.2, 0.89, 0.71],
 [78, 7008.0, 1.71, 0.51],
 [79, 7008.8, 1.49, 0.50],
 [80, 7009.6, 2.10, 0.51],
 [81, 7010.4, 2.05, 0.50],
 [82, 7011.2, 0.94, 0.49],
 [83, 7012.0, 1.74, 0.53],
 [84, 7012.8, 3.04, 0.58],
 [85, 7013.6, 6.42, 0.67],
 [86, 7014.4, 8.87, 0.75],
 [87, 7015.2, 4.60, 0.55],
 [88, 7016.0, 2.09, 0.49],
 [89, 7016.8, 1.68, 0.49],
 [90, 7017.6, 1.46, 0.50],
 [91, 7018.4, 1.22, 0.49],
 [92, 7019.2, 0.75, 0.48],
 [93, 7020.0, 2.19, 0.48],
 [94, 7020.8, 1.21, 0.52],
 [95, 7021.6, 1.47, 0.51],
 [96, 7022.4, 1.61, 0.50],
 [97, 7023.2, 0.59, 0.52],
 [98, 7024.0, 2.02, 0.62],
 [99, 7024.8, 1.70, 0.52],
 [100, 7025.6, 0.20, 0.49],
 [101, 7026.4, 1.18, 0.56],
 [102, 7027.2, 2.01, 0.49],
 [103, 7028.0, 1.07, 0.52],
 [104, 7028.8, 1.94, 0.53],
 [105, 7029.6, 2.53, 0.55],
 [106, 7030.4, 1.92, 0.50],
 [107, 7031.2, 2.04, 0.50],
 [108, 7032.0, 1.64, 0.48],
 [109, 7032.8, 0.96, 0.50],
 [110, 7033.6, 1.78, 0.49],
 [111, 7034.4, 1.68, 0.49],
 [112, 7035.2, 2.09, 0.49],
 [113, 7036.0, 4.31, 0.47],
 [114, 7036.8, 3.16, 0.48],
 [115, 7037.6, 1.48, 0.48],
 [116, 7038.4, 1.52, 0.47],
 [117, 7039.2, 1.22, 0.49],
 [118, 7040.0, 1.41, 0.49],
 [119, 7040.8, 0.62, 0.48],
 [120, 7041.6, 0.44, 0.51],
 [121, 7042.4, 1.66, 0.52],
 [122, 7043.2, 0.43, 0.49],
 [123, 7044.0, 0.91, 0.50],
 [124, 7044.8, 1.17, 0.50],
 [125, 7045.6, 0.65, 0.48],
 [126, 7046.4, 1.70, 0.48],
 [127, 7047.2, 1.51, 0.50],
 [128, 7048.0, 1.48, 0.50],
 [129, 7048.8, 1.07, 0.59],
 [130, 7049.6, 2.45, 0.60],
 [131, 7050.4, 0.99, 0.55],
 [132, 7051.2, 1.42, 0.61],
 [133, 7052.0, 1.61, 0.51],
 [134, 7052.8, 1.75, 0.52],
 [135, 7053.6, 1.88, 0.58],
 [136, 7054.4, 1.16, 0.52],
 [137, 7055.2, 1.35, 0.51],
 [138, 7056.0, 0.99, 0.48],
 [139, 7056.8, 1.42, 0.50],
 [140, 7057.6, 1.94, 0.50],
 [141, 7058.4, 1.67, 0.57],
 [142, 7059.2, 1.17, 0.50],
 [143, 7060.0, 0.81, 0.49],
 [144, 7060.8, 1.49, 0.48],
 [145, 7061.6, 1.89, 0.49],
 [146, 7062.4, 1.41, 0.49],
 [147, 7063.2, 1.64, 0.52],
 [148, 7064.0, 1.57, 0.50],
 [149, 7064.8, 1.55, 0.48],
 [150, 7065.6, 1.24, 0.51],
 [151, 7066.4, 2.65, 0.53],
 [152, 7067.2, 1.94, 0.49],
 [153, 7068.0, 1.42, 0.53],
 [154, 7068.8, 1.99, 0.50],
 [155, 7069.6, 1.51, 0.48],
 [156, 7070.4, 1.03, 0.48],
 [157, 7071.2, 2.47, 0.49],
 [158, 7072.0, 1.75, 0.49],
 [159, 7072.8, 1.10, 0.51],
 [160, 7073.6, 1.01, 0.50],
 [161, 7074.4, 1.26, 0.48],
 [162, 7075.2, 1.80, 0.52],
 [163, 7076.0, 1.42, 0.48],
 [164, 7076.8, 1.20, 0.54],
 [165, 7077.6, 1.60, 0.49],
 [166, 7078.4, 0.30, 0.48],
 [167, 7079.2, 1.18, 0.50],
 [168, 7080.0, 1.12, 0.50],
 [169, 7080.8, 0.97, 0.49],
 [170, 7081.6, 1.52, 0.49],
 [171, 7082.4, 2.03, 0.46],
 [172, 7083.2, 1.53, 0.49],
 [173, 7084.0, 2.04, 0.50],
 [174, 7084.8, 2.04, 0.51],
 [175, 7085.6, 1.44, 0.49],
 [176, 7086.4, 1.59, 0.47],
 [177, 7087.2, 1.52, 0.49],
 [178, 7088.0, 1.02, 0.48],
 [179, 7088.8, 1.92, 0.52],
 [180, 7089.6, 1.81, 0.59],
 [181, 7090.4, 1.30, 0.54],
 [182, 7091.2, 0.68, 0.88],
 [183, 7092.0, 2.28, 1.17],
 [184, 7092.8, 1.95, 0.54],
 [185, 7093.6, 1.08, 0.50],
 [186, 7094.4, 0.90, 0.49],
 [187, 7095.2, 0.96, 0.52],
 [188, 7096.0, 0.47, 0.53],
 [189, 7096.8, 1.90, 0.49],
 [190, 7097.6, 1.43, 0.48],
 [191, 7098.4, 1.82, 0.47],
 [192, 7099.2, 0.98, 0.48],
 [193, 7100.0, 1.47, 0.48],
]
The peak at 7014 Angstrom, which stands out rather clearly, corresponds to H-alpha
